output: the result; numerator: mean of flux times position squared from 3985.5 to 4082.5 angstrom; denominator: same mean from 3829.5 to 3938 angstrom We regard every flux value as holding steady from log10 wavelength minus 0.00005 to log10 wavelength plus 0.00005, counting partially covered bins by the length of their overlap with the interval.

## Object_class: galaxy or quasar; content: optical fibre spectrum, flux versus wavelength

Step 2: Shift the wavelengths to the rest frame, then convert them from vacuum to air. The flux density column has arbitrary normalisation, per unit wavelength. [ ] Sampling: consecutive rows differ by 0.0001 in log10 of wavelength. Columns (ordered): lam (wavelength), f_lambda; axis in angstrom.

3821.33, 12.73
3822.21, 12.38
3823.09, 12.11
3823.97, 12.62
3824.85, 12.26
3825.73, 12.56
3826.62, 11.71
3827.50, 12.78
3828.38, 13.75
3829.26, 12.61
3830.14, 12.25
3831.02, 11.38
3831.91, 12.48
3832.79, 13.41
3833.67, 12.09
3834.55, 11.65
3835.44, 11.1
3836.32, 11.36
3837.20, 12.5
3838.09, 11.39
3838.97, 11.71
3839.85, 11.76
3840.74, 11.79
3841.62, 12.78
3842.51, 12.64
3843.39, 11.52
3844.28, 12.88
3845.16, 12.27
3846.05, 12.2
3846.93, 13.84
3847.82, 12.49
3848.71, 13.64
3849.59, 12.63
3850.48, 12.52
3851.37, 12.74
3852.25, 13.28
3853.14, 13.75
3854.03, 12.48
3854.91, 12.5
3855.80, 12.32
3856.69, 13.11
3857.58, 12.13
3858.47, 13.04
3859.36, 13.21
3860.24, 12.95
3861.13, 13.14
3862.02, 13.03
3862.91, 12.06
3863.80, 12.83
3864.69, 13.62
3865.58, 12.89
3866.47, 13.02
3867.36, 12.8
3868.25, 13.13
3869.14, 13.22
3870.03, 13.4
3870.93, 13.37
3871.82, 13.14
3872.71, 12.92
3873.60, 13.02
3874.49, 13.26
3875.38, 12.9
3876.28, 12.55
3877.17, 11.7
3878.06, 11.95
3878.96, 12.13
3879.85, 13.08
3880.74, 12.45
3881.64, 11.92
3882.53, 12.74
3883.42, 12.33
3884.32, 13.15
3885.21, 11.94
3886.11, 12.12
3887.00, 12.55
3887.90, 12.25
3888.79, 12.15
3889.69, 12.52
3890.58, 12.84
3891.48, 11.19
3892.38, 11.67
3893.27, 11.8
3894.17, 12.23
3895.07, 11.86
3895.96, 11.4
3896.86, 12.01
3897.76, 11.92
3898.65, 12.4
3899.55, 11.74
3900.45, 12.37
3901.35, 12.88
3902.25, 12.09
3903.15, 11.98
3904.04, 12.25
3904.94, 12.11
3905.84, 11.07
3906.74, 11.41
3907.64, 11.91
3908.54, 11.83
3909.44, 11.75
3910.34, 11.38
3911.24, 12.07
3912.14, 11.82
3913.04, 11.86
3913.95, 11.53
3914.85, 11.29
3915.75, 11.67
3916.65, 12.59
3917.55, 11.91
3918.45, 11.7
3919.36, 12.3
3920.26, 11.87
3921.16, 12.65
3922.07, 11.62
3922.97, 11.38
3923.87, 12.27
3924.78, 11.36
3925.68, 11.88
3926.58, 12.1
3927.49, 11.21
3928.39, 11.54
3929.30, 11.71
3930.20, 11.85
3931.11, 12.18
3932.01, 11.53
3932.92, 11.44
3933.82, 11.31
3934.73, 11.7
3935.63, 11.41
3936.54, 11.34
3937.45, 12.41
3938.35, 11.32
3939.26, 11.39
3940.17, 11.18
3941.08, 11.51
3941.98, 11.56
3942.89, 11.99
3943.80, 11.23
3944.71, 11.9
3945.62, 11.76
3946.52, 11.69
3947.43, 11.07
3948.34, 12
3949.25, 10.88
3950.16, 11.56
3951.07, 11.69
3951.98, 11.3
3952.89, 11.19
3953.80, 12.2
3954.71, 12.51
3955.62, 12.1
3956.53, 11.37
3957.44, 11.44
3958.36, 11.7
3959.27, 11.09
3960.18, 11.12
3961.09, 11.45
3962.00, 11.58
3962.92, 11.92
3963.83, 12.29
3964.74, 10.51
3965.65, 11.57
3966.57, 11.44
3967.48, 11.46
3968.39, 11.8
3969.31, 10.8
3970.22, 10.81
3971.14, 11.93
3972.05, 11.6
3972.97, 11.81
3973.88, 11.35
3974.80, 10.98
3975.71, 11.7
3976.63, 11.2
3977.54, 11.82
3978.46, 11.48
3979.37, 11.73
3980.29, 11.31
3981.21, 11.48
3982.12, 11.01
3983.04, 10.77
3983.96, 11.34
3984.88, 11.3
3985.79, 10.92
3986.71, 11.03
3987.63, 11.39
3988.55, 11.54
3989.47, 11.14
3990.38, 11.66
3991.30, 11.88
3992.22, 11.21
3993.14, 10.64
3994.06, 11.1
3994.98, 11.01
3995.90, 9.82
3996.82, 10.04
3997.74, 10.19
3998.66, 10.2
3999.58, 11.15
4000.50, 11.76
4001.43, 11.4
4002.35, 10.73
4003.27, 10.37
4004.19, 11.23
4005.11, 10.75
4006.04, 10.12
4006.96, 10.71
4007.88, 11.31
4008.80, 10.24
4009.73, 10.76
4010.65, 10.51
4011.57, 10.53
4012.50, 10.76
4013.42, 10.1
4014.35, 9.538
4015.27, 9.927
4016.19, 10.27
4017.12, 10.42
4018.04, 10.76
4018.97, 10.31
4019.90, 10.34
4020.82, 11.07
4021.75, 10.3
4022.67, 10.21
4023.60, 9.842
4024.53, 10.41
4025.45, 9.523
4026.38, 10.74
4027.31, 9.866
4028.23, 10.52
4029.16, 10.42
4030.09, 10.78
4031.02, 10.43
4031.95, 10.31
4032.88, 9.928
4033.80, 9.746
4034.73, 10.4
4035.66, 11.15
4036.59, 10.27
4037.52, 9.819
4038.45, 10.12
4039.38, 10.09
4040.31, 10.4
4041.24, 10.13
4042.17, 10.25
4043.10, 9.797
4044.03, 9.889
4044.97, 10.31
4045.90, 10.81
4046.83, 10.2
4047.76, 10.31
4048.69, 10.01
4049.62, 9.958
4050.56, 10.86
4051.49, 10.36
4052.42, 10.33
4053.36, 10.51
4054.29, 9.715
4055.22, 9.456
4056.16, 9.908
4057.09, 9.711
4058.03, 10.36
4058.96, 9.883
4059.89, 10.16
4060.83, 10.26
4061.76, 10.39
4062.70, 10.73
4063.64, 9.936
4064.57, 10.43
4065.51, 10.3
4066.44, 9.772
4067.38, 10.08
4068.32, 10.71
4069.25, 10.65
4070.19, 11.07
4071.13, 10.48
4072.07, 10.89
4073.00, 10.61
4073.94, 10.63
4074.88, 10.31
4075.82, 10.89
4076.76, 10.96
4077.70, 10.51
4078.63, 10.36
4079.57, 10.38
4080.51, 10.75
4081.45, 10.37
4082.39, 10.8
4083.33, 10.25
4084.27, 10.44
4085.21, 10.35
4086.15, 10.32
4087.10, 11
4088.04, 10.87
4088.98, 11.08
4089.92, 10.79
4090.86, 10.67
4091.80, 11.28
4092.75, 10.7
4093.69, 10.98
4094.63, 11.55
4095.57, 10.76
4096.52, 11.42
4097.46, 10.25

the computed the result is 0.92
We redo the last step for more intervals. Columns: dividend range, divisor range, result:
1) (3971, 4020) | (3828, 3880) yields 0.93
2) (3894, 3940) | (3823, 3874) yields 0.97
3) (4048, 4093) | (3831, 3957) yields 0.94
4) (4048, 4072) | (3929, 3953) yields 0.94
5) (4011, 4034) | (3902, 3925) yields 0.92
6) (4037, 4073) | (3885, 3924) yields 0.92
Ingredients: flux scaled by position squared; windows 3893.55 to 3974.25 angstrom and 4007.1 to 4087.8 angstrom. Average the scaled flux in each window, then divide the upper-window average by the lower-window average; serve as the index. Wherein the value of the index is 0.94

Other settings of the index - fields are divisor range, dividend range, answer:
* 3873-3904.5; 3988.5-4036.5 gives 0.92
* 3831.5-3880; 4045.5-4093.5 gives 0.92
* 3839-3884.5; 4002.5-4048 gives 0.88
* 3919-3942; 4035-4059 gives 0.92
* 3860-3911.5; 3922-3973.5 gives 0.97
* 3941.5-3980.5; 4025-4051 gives 0.92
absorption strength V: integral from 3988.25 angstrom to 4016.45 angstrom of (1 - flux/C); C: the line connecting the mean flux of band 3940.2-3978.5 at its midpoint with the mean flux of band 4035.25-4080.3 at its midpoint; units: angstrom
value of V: 0.7 angstrom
